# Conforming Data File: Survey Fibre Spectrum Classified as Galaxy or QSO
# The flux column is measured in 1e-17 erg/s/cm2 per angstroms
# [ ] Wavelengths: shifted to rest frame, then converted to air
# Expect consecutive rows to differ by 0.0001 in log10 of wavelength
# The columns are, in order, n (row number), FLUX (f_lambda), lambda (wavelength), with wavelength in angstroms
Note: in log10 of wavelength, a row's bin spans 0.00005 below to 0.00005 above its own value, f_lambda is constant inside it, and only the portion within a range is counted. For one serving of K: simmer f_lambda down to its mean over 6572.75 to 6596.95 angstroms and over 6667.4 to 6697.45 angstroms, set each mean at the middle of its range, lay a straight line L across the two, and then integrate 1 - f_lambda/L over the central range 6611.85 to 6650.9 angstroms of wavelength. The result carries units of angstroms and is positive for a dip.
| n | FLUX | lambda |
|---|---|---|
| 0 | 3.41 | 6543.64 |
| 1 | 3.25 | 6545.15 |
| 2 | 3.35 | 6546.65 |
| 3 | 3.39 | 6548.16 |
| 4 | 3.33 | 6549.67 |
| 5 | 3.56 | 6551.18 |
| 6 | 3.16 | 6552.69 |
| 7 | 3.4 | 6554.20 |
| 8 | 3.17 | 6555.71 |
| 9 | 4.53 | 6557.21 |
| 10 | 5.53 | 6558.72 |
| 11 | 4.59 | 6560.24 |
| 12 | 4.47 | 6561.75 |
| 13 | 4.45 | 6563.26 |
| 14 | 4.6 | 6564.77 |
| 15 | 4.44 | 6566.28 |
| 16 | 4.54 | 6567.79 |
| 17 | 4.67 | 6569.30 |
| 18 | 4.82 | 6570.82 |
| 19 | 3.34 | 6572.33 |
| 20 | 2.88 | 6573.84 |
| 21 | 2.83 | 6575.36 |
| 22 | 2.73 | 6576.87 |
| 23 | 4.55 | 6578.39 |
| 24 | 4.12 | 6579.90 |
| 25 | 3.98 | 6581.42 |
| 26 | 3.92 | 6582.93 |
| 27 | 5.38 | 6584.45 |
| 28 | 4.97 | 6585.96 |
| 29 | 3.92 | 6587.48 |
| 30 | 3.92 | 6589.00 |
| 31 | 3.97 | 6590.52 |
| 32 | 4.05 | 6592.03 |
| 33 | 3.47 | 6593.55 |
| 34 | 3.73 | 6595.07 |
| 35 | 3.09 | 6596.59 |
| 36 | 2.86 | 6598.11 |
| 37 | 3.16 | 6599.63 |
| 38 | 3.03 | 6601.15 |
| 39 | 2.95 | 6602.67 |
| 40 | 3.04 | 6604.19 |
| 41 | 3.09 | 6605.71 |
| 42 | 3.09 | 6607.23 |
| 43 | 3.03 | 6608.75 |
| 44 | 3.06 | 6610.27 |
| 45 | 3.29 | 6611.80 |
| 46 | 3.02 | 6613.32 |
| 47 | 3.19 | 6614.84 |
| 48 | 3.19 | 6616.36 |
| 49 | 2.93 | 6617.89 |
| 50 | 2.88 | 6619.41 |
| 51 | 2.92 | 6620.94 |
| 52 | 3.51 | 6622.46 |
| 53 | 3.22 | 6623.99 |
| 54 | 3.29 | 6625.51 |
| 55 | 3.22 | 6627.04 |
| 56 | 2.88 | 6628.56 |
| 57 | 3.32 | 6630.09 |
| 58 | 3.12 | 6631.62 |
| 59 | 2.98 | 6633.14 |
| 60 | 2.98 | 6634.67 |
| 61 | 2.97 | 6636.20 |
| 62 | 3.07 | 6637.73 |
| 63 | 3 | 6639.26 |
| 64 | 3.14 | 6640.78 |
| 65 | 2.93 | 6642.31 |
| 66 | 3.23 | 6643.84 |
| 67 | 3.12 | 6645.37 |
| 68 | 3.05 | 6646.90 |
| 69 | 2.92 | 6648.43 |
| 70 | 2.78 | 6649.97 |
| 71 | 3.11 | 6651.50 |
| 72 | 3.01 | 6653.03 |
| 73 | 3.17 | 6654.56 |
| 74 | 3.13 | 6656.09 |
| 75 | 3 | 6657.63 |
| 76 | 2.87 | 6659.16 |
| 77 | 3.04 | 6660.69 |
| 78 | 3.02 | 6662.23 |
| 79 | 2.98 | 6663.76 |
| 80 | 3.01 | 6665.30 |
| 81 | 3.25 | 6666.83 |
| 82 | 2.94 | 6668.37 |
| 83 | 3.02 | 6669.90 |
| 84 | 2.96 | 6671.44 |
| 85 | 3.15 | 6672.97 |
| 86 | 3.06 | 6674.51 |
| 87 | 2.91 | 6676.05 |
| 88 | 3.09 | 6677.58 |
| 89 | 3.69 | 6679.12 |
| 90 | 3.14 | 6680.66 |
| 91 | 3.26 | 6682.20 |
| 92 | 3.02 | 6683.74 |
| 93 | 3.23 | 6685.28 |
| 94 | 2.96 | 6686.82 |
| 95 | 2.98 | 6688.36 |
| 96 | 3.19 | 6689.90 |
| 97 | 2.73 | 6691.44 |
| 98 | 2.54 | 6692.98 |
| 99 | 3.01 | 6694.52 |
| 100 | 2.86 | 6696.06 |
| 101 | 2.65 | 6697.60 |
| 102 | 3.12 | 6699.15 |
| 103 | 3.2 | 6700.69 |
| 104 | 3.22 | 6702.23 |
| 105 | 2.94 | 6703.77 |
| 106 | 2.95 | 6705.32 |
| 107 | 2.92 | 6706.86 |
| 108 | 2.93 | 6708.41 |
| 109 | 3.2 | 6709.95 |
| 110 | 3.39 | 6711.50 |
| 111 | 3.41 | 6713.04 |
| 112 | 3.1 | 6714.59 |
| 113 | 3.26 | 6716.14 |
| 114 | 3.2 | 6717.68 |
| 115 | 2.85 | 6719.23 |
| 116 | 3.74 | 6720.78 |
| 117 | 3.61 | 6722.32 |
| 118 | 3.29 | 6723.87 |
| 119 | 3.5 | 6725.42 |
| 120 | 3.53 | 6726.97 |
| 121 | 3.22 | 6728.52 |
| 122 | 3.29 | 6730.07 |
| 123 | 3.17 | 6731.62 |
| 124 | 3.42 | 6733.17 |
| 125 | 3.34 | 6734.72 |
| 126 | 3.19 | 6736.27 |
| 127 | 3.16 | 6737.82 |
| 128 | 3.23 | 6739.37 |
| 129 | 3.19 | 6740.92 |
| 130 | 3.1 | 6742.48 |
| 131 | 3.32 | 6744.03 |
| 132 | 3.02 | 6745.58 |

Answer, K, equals 4.3 angstroms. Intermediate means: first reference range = 3.85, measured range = 3.08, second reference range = 3.03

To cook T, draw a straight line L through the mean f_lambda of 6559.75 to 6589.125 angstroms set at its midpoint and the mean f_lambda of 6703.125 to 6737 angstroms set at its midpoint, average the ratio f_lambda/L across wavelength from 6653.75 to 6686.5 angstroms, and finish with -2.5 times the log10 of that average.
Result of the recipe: 0.15 mag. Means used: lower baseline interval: 4.16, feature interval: 3.09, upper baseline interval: 3.25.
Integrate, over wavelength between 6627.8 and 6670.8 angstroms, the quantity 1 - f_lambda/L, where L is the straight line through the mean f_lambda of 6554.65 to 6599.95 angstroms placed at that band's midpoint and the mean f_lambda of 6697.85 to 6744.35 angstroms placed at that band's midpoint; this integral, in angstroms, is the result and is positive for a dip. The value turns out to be 7.0 angstroms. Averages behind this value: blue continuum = 4.03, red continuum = 3.23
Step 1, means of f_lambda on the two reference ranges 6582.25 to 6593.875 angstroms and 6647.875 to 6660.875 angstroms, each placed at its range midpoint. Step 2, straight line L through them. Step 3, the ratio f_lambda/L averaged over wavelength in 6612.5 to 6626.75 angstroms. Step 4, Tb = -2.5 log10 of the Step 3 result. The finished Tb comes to 0.16 mag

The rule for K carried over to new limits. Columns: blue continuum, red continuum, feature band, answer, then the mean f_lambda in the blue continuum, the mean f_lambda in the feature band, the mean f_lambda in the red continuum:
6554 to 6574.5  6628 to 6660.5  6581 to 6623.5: 2.9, 4.28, 3.44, 3.04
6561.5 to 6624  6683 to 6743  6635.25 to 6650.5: 1.8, 3.62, 3.02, 3.15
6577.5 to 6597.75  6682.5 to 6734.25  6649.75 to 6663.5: 2.0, 4.05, 3.02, 3.14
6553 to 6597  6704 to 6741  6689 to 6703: 1.9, 4.07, 2.95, 3.25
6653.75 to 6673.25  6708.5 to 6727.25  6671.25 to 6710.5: 1.8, 3.04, 3.04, 3.32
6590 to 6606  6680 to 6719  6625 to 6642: 0.7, 3.31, 3.08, 3.05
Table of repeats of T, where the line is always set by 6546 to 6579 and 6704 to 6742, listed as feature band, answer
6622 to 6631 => 0.13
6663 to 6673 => 0.15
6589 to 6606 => 0.13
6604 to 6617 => 0.19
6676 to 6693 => 0.11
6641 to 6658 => 0.17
